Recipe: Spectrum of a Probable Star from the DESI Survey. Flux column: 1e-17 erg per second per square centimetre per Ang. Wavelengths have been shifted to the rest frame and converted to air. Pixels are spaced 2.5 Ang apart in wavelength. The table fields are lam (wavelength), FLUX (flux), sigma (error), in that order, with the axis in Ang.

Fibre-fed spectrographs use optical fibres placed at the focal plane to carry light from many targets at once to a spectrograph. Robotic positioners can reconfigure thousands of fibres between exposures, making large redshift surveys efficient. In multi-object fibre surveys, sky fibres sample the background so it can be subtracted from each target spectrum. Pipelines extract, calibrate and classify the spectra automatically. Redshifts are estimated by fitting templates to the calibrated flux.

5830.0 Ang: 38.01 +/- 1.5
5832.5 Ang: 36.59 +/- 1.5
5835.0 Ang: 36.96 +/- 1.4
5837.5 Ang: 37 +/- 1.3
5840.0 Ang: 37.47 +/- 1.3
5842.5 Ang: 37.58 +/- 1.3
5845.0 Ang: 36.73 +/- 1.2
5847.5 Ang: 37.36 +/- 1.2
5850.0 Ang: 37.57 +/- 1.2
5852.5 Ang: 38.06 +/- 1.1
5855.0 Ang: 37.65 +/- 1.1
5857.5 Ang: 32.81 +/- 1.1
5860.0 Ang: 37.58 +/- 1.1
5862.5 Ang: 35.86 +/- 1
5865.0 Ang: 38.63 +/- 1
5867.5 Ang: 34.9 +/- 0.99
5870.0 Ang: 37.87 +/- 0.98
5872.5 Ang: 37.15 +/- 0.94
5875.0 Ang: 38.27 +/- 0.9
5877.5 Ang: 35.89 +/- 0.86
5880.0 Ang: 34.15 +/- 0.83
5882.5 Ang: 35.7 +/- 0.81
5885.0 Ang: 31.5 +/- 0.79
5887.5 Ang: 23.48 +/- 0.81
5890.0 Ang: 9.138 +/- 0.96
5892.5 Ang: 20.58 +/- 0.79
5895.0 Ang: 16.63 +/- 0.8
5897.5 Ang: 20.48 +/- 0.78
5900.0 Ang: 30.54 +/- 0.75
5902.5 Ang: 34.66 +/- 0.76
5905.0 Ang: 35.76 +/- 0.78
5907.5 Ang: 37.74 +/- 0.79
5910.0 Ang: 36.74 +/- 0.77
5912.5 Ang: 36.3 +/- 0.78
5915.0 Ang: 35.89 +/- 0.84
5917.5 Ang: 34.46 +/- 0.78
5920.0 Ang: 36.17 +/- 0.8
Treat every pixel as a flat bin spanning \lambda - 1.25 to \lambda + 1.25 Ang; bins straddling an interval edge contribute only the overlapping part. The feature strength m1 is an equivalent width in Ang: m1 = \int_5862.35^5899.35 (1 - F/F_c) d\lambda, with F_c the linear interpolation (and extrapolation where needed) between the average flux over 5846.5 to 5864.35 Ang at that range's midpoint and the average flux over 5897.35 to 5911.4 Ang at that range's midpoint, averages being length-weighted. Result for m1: 5.7 Ang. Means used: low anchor 36.8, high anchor 33.6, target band 29.8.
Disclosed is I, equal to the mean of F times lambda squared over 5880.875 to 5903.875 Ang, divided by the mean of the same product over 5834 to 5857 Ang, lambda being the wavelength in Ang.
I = 0.68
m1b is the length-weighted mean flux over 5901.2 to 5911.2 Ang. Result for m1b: 36.2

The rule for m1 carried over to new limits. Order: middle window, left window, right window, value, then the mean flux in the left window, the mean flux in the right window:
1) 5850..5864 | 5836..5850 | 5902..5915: 0.2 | 37.3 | 36.3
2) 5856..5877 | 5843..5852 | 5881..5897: -4.2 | 37.3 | 22.9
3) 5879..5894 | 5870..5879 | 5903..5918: 4.6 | 37.1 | 36.2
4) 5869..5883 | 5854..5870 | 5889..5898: -4.7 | 36.3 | 16.6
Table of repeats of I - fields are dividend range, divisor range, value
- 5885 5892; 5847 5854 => 0.52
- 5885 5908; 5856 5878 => 0.70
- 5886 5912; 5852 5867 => 0.75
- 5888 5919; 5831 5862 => 0.80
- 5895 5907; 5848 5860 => 0.81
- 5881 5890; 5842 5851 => 0.74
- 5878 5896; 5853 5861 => 0.70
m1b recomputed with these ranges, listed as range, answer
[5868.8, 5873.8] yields 37.5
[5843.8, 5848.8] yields 37.1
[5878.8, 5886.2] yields 33.8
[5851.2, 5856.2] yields 37.9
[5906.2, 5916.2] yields 36.7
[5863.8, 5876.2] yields 37.4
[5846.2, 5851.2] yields 37.5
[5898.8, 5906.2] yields 33.7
